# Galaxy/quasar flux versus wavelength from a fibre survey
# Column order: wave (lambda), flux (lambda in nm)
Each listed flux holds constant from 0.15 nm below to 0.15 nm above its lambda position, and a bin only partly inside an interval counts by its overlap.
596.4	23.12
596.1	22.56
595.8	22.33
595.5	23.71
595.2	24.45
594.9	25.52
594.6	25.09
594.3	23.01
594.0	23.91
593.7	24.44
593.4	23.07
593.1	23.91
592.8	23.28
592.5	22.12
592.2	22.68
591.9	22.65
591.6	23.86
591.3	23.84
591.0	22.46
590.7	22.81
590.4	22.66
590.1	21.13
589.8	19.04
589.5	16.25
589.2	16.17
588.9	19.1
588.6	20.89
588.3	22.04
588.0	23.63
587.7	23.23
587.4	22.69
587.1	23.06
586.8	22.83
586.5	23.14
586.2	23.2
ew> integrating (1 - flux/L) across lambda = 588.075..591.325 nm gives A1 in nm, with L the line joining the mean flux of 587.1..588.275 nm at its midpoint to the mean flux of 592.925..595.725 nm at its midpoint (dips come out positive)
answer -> 0.39 nm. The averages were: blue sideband 23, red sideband 24.1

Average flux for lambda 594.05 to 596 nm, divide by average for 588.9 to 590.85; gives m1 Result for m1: 1.2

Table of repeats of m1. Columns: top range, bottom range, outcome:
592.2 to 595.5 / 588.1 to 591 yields 1.18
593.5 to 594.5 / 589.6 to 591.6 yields 1.08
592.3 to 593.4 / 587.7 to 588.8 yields 1.04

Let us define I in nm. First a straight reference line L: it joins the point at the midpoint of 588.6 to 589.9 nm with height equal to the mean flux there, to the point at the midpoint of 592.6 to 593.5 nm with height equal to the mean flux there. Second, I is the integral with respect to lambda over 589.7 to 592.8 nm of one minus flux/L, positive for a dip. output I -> -0.25 nm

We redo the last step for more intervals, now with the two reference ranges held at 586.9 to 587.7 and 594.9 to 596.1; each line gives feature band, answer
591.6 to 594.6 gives 0.01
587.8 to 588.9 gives 0.06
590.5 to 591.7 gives 0.00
